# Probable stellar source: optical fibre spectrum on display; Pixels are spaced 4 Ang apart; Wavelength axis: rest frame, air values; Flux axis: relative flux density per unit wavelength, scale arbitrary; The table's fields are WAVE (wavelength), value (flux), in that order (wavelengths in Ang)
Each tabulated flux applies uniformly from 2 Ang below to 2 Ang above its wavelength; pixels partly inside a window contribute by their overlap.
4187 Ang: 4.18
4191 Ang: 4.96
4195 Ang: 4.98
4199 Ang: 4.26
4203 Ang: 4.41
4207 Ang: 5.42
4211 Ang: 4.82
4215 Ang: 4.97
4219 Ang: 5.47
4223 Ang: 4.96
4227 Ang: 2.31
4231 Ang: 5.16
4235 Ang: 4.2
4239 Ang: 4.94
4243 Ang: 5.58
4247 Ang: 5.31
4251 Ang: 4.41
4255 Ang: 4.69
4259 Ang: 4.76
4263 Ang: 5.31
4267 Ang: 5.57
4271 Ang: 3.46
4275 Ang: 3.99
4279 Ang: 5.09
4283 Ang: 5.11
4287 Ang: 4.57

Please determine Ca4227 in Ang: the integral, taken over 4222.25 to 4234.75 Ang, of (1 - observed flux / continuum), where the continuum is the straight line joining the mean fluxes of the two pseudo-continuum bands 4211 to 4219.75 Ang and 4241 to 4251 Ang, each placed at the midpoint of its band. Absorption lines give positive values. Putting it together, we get 2.6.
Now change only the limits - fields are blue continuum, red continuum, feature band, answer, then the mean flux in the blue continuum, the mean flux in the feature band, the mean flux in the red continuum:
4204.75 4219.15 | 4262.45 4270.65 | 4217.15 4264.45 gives 3.2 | 5.12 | 4.75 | 5.06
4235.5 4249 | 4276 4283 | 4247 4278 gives 2.3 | 5.16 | 4.66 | 4.94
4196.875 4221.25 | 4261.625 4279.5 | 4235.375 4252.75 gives -0.9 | 4.89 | 4.99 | 4.63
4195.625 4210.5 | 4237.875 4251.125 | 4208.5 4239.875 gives 2.2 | 4.74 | 4.6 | 5.16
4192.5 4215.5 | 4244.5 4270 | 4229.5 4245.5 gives -0.2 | 4.8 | 4.97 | 4.96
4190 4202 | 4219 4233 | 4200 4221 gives -2.2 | 4.69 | 4.98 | 4.33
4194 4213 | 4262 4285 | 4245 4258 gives -0.2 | 4.77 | 4.8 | 4.73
